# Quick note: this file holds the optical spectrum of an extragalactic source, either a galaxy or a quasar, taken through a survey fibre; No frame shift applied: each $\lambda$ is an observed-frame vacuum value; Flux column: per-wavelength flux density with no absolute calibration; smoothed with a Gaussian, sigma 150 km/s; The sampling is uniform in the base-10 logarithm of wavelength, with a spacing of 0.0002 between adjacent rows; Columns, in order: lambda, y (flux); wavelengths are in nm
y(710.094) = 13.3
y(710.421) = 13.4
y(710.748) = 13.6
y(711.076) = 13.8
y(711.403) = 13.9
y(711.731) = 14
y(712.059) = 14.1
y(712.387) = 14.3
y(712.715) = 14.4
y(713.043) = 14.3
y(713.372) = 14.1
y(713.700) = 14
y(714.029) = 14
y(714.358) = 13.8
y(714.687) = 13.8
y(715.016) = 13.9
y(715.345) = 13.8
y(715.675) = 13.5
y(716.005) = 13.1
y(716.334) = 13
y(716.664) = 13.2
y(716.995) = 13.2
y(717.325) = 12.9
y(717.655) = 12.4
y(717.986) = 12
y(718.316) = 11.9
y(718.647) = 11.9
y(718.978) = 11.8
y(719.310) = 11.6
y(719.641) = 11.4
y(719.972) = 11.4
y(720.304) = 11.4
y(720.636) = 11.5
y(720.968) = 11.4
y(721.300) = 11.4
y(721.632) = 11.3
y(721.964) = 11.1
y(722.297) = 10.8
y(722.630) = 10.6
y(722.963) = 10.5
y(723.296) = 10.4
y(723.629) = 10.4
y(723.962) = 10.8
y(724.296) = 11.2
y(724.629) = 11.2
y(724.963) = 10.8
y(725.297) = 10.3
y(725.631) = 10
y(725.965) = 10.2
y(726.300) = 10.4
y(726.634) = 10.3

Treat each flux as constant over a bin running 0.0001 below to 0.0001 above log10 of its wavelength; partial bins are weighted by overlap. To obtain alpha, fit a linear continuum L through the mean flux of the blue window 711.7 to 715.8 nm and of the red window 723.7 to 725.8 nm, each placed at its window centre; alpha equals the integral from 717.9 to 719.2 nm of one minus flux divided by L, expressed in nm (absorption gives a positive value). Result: 0.07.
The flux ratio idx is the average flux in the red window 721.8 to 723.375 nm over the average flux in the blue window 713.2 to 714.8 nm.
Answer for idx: 0.77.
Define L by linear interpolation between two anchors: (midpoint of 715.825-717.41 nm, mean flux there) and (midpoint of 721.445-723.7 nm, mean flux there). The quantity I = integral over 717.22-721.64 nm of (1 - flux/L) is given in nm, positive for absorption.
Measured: 0.09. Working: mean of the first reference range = 13.1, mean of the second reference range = 10.7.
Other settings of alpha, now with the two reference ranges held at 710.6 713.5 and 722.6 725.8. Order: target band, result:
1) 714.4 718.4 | -0.08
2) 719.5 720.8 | 0.04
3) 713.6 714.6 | -0.03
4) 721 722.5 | 0.02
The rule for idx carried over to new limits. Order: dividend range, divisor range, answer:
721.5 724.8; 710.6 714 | 0.77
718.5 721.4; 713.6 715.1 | 0.83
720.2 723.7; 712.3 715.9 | 0.79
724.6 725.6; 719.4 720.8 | 0.93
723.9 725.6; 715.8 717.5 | 0.82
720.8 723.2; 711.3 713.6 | 0.78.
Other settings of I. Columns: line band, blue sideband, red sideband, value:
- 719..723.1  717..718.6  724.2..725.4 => 0.16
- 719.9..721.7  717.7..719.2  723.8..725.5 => 0.02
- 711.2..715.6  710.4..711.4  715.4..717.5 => -0.18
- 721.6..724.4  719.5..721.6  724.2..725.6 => 0.08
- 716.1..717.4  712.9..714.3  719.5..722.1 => -0.02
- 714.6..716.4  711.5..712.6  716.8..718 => -0.04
